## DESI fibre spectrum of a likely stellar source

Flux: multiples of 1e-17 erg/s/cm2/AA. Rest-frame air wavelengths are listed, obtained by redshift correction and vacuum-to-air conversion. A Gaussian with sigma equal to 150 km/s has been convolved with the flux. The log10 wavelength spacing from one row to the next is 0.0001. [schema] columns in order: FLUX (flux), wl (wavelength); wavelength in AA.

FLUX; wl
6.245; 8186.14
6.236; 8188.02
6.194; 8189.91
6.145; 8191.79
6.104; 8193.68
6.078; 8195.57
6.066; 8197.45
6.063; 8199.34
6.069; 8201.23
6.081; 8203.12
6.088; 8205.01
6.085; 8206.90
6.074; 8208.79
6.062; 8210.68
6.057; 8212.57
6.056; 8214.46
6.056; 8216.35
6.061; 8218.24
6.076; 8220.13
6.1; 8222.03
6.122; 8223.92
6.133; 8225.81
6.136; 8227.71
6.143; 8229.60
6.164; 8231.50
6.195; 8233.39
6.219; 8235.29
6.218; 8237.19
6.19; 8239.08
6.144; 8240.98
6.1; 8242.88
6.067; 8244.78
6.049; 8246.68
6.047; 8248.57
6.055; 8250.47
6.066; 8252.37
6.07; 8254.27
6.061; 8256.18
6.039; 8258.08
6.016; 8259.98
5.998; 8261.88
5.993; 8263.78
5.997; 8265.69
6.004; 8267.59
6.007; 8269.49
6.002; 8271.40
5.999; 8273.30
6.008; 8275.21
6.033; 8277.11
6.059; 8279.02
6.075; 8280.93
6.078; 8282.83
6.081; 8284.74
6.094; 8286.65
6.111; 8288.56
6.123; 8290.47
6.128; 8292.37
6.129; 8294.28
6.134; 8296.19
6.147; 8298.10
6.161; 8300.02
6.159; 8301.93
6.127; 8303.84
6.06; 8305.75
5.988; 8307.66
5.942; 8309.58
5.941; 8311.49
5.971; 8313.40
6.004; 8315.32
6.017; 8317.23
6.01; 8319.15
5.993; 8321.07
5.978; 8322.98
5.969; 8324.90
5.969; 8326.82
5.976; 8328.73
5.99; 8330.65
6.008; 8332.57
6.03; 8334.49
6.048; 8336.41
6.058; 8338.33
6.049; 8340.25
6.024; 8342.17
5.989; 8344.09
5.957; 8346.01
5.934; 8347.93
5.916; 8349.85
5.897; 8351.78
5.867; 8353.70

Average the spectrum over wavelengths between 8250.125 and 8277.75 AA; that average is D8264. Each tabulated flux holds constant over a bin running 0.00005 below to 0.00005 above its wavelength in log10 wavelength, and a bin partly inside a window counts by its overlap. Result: 6.02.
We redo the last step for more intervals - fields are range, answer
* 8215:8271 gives 6.09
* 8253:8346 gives 6.04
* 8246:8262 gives 6.05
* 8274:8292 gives 6.07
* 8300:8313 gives 6.05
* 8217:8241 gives 6.15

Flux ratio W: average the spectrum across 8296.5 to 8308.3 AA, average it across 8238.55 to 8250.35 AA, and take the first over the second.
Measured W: 1.00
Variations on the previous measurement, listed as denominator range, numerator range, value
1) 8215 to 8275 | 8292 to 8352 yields 0.99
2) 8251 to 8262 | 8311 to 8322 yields 0.99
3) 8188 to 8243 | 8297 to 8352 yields 0.98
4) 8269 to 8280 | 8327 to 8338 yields 1.00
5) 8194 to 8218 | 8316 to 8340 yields 0.99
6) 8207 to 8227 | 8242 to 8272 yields 0.99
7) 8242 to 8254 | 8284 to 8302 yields 1.01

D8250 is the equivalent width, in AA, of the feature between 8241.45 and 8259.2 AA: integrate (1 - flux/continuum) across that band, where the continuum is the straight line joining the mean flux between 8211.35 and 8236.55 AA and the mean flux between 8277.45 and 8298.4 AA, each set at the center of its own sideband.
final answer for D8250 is 0.14 AA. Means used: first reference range 6.12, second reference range 6.1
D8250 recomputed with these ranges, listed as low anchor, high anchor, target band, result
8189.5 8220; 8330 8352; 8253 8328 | -0.2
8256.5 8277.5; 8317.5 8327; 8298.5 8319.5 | -0.2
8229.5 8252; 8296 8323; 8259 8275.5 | 0.3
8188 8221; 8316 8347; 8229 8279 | -0.1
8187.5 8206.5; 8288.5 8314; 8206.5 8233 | 0.0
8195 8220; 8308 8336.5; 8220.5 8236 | -0.2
